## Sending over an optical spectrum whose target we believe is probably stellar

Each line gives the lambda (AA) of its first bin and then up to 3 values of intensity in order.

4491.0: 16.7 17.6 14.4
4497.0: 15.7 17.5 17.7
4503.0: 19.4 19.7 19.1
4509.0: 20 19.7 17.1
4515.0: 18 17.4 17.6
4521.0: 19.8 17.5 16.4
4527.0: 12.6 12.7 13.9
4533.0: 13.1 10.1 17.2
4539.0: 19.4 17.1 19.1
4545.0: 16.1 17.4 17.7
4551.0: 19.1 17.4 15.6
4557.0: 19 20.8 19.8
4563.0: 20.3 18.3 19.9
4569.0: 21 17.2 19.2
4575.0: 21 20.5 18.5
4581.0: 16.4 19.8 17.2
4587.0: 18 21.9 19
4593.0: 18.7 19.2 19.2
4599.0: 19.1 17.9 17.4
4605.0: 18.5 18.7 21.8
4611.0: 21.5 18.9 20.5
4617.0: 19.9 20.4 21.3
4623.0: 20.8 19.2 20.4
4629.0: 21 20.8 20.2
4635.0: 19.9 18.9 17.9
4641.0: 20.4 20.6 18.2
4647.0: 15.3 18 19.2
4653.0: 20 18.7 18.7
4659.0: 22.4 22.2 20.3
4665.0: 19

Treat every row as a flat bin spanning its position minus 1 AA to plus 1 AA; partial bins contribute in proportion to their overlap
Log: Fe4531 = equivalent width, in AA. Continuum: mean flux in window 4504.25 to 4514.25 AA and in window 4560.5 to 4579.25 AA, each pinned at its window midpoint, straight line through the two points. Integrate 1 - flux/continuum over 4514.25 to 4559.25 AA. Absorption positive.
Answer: 6.2 AA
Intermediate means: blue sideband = 19.1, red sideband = 19.6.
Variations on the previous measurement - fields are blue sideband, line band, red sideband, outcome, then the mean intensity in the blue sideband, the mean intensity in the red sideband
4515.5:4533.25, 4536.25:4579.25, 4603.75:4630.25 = -3.2 AA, 15.8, 20.2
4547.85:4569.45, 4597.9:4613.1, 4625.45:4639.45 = 0.2 AA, 18.9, 19.9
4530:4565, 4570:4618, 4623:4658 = -2.3 AA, 17.3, 19.3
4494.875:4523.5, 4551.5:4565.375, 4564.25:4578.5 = 0.4 AA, 18.2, 19.6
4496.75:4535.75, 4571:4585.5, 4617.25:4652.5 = -0.5 AA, 16.8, 19.6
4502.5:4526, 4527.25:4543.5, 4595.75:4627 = 3.2 AA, 18.5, 19.7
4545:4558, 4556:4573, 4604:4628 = -1.3 AA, 17.6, 20.2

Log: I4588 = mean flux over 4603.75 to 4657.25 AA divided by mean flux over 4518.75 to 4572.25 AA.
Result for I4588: 1.14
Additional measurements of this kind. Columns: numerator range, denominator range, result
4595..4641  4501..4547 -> 1.16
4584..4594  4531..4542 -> 1.24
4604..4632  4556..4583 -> 1.04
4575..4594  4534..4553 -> 1.11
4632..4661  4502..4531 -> 1.10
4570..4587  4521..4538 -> 1.29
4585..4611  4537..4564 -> 1.04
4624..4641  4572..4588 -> 1.05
